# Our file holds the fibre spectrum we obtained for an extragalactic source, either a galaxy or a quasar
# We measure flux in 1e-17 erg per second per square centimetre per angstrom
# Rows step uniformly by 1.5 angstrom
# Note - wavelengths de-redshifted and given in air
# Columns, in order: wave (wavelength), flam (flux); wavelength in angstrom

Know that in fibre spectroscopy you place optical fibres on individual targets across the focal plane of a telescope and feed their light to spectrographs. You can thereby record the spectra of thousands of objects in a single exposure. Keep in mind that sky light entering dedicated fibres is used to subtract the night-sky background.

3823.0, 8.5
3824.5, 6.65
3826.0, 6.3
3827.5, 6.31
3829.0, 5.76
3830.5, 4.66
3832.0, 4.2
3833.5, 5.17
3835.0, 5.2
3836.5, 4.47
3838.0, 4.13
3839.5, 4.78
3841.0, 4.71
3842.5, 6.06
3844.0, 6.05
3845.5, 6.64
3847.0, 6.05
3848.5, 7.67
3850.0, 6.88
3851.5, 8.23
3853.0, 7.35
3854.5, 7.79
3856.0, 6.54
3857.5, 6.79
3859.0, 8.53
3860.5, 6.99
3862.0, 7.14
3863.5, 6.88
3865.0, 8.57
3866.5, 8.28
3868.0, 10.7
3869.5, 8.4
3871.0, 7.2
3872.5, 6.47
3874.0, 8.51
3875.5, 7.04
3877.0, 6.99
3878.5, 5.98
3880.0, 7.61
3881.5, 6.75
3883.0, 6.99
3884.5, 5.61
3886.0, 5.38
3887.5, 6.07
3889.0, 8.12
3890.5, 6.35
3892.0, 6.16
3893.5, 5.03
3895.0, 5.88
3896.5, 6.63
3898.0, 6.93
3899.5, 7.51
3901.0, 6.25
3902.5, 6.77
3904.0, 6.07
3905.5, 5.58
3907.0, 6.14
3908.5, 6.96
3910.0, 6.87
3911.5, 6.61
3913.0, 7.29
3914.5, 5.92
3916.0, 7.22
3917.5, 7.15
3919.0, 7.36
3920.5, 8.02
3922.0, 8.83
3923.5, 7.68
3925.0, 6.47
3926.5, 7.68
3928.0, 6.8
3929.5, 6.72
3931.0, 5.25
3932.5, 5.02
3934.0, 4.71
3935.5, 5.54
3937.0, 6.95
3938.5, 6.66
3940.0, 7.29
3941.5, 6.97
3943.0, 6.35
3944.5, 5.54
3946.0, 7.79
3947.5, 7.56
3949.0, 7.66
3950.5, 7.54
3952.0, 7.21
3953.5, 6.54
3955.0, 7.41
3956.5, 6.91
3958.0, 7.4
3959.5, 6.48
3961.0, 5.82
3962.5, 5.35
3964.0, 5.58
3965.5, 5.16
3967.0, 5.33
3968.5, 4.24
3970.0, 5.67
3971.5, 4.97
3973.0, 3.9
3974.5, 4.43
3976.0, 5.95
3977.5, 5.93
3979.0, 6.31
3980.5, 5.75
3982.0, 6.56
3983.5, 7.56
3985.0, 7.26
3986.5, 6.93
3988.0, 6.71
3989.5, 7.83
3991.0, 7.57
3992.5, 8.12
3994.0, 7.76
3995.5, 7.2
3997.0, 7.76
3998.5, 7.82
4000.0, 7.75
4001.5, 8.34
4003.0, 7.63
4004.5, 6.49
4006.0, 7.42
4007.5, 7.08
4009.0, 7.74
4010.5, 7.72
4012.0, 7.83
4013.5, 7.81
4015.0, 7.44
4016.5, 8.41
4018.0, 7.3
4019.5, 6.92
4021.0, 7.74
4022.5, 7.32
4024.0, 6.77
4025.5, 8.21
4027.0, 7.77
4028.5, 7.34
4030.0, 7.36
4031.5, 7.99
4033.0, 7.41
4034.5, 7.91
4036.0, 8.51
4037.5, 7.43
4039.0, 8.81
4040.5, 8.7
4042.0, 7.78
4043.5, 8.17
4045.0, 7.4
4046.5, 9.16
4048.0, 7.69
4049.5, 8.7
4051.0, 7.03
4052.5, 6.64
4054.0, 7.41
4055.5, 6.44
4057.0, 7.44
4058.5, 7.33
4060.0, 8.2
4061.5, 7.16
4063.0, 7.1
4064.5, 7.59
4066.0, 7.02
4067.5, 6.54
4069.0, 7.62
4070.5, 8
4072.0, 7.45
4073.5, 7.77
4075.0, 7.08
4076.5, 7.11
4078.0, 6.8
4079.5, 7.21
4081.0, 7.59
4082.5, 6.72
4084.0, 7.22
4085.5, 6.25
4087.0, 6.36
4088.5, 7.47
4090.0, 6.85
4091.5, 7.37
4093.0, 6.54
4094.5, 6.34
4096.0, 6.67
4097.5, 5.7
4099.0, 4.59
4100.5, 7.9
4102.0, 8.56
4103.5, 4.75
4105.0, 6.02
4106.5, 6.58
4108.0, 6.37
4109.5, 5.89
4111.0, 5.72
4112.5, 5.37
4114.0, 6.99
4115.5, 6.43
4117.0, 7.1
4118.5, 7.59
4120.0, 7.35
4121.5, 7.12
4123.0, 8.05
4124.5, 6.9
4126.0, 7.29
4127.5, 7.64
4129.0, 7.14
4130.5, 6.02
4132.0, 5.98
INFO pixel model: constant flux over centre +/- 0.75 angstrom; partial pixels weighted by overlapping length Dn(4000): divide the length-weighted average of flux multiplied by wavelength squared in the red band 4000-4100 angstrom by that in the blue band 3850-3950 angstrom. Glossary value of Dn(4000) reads 1.1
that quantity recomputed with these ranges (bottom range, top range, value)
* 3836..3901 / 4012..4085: 1.21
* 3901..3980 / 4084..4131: 1.13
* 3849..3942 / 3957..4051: 1.09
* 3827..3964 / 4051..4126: 1.14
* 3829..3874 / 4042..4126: 1.19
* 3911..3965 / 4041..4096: 1.15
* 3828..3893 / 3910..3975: 1.01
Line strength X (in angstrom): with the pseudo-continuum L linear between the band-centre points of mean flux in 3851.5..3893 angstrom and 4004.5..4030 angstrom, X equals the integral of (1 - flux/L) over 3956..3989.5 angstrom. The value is 6.7 angstrom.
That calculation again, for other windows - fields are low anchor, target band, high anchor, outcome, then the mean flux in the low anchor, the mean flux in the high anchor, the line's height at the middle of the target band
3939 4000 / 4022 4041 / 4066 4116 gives -3.30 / 6.57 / 6.73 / 6.65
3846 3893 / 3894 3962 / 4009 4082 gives 5.50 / 7.21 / 7.58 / 7.34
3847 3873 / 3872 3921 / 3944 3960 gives 5.05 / 7.64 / 7.13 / 7.43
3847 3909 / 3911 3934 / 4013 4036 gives 1.03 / 7.01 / 7.61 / 7.19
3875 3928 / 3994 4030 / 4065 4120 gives -4.24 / 6.74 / 6.78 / 6.76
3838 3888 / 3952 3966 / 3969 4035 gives 1.40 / 6.98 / 7.12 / 7.07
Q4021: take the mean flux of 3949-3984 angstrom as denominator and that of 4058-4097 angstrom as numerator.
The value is 1.18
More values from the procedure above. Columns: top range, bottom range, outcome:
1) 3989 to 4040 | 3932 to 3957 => 1.14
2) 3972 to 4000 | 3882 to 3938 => 1.03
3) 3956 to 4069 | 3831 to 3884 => 1.05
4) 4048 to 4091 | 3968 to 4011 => 1.07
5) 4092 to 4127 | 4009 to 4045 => 0.85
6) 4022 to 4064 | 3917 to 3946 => 1.15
